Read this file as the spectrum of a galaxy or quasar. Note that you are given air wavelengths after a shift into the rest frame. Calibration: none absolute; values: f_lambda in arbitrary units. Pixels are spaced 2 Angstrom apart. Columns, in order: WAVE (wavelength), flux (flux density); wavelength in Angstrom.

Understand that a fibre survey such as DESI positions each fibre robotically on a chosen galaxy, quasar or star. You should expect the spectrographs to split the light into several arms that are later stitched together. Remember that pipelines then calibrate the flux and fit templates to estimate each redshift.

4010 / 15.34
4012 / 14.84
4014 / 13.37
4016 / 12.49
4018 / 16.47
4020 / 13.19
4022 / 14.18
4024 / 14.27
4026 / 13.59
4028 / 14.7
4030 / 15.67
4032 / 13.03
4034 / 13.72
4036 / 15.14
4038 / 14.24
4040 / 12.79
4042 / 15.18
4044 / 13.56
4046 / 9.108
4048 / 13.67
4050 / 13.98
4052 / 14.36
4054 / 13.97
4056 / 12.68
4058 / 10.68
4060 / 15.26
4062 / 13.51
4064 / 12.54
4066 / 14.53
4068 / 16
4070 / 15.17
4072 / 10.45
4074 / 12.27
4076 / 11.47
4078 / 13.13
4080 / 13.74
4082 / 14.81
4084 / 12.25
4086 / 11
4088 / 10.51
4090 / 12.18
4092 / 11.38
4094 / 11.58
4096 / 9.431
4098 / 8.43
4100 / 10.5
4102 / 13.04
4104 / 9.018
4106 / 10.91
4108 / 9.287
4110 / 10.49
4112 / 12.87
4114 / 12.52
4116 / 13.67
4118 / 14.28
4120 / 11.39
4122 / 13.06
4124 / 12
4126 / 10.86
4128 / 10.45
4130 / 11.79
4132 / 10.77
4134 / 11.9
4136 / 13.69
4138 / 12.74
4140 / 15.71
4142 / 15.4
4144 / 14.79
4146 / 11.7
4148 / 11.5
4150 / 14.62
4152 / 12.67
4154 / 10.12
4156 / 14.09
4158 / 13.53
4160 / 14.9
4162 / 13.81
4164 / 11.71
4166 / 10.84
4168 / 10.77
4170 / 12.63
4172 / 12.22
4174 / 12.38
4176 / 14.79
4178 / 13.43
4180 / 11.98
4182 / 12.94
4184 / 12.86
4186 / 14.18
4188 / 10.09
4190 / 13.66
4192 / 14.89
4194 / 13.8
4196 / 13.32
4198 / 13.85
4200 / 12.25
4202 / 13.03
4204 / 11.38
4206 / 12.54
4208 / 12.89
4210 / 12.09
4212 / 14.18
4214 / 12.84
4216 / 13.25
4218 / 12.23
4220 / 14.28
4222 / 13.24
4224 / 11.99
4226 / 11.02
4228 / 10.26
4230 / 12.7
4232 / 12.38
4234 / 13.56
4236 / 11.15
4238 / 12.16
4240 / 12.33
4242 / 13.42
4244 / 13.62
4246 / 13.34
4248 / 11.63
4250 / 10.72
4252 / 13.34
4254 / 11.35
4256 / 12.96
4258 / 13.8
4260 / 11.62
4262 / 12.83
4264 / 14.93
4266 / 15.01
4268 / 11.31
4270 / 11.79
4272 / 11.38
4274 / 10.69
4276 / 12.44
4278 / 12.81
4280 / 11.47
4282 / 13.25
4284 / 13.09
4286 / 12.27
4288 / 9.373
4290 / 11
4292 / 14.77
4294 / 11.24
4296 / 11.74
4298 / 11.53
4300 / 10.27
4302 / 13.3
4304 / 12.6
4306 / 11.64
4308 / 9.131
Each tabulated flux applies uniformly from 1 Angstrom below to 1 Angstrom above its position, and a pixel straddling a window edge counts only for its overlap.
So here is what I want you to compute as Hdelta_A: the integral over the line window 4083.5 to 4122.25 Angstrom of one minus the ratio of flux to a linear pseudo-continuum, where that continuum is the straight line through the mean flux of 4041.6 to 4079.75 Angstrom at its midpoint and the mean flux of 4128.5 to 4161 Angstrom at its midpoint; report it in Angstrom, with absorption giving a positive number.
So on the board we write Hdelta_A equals 5.31 Angstrom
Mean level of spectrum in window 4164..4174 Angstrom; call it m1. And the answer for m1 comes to 11.7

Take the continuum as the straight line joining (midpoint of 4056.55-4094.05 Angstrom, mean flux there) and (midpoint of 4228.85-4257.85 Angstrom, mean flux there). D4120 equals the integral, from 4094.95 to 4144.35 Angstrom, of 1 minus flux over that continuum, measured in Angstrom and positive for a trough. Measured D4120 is 3.1 Angstrom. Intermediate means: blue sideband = 12.8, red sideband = 12.5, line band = 11.9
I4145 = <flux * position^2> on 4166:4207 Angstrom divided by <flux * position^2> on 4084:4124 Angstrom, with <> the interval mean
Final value 1.17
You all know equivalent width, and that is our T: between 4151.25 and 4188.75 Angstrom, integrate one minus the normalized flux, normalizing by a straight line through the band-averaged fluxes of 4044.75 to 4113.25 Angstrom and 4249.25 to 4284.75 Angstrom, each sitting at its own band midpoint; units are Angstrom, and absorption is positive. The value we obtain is -0.9 Angstrom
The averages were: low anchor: 12.2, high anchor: 12.5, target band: 12.6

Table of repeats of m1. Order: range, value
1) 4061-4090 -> 12.9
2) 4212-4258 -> 12.5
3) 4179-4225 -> 12.9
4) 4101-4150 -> 12.3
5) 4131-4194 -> 13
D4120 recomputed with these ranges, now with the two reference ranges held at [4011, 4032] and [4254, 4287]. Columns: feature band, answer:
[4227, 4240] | 0.8 Angstrom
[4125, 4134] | 1.6 Angstrom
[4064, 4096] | 2.9 Angstrom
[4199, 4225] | 0.3 Angstrom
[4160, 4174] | 1.1 Angstrom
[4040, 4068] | 1.2 Angstrom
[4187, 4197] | -0.1 Angstrom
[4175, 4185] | 0.0 Angstrom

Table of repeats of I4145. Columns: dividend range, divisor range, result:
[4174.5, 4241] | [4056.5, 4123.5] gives 1.11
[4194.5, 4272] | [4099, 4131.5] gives 1.15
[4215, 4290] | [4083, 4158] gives 1.10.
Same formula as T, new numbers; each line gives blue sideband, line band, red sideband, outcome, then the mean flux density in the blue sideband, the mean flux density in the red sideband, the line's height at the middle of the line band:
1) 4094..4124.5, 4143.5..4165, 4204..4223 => -1.65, 11.4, 13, 12.1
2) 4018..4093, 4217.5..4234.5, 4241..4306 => 0.23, 13.3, 12.3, 12.5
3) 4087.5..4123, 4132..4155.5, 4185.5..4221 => -2.08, 11.4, 13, 12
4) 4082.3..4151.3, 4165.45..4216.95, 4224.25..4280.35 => -2.72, 12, 12.4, 12.2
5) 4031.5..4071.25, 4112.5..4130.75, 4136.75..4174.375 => 1.30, 13.6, 13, 13.2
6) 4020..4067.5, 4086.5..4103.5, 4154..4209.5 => 3.24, 13.7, 12.9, 13.4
